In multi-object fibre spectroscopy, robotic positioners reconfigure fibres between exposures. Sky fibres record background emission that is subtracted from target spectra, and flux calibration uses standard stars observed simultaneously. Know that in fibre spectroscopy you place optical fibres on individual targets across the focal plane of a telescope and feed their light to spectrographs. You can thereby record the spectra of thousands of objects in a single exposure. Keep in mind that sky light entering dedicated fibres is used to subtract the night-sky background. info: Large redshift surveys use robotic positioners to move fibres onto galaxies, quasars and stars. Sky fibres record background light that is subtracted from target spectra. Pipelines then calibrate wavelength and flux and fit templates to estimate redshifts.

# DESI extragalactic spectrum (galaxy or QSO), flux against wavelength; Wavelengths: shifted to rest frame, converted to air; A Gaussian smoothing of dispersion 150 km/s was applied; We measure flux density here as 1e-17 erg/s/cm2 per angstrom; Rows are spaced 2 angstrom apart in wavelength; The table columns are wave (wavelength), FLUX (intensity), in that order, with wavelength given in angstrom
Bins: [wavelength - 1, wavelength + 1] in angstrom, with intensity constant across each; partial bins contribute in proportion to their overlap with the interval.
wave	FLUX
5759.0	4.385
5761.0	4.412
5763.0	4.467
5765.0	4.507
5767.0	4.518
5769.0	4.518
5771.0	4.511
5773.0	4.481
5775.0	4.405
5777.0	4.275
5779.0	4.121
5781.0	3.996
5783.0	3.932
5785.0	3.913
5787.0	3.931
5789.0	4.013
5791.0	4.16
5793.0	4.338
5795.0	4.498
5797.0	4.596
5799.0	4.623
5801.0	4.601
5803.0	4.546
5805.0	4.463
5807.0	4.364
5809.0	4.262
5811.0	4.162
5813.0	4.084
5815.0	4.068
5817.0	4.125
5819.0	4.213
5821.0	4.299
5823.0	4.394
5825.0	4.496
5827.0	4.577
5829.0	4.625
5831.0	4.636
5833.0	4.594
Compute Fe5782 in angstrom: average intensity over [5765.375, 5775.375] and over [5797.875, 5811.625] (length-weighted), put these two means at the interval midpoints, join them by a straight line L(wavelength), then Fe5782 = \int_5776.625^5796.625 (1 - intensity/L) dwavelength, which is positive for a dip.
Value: 1.5 angstrom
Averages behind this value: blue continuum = 4.49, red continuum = 4.44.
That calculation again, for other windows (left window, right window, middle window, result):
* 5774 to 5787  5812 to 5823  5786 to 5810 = -1.3 angstrom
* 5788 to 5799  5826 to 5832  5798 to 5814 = 0.2 angstrom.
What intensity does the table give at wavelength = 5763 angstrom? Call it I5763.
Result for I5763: 4.467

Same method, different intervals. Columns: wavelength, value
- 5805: 4.463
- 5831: 4.636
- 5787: 3.931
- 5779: 4.121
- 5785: 3.913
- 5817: 4.125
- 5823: 4.394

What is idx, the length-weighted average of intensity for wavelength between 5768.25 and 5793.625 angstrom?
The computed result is 4.19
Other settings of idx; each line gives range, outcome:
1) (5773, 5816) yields 4.26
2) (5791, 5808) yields 4.48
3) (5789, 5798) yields 4.36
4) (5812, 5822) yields 4.16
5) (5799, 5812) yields 4.42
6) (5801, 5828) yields 4.32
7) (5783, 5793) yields 4.03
